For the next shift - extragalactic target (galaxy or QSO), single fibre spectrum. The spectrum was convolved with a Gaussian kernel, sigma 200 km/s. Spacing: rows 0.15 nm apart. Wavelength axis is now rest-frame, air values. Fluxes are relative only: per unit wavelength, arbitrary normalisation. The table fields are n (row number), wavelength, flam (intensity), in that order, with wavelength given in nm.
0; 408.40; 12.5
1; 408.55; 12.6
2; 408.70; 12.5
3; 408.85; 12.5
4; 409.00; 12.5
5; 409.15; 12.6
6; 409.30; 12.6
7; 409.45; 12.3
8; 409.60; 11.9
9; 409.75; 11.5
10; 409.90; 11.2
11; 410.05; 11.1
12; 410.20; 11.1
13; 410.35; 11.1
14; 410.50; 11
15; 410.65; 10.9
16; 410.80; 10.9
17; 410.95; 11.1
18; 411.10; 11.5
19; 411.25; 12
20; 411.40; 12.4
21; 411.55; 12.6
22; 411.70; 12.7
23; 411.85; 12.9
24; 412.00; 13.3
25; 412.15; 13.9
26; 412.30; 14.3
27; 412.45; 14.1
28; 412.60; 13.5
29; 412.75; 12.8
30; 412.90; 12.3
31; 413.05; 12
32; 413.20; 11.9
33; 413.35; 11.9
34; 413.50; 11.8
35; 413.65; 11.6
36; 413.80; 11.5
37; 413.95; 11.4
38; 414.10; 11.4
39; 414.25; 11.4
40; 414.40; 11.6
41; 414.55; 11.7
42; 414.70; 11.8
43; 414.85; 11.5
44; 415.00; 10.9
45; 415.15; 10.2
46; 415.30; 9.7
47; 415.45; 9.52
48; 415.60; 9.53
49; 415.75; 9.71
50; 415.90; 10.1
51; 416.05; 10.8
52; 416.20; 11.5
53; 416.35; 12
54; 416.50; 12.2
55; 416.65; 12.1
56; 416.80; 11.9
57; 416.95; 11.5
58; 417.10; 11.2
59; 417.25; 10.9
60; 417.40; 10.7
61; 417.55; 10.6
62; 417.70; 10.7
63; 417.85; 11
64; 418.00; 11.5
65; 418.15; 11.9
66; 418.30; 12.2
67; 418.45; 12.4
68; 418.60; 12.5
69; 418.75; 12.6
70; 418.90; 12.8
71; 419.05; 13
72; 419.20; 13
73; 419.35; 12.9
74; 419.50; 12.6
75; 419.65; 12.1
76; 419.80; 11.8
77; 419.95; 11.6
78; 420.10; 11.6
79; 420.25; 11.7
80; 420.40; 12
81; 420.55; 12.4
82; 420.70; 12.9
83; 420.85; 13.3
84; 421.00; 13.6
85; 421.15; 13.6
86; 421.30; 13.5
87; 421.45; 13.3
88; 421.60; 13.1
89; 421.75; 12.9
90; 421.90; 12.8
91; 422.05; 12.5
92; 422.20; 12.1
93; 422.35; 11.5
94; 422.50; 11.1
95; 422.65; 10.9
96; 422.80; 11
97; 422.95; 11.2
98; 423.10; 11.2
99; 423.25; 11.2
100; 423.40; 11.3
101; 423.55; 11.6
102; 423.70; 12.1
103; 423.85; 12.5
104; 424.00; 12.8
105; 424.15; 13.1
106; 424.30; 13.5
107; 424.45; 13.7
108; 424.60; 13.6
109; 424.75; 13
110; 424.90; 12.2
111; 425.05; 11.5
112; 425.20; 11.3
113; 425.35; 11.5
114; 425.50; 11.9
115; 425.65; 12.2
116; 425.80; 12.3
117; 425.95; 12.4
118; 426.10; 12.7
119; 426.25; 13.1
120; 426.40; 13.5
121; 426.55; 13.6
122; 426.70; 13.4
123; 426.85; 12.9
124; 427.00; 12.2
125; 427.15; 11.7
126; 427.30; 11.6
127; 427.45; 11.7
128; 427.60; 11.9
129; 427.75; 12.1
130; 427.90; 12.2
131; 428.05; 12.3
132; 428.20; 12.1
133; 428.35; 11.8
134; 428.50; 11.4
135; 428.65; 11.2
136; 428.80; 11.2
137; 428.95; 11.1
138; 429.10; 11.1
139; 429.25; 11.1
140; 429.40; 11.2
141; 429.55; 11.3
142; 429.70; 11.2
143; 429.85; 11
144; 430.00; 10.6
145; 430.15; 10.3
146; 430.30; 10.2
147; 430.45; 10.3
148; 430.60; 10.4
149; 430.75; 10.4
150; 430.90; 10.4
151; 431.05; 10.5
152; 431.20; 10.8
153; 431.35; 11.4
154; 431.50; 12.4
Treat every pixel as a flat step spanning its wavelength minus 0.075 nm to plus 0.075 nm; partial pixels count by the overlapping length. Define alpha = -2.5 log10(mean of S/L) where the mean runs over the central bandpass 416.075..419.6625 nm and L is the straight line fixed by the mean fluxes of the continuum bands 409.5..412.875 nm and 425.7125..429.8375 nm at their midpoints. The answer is 0.02 mag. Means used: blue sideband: 12.2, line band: 11.9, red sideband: 12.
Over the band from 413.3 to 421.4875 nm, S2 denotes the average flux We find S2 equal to 11.7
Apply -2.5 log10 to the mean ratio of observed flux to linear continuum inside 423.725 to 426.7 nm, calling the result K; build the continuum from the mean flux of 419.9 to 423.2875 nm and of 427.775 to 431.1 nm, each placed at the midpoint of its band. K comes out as -0.09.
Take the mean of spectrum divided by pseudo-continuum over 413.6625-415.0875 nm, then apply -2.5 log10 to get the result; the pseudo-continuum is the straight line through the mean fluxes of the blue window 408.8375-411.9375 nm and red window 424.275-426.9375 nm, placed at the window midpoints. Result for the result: 0.05 mag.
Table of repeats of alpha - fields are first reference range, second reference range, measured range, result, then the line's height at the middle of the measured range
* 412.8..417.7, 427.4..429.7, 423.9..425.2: -0.12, 11.5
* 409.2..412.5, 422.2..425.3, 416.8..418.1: 0.09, 12.1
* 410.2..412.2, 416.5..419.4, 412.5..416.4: 0.06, 11.9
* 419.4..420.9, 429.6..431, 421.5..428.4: -0.08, 11.4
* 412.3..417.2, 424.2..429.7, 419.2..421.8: -0.07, 11.8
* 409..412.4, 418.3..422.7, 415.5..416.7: 0.13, 12.3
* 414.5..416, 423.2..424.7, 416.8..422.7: -0.06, 11.5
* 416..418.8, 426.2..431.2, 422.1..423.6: 0.02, 11.6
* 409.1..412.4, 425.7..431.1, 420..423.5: -0.04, 11.8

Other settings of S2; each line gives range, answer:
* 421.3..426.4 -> 12.3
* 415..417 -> 10.8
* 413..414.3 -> 11.7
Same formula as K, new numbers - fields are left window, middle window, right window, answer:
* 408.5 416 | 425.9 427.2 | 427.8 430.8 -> -0.15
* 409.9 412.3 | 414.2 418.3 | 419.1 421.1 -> 0.11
